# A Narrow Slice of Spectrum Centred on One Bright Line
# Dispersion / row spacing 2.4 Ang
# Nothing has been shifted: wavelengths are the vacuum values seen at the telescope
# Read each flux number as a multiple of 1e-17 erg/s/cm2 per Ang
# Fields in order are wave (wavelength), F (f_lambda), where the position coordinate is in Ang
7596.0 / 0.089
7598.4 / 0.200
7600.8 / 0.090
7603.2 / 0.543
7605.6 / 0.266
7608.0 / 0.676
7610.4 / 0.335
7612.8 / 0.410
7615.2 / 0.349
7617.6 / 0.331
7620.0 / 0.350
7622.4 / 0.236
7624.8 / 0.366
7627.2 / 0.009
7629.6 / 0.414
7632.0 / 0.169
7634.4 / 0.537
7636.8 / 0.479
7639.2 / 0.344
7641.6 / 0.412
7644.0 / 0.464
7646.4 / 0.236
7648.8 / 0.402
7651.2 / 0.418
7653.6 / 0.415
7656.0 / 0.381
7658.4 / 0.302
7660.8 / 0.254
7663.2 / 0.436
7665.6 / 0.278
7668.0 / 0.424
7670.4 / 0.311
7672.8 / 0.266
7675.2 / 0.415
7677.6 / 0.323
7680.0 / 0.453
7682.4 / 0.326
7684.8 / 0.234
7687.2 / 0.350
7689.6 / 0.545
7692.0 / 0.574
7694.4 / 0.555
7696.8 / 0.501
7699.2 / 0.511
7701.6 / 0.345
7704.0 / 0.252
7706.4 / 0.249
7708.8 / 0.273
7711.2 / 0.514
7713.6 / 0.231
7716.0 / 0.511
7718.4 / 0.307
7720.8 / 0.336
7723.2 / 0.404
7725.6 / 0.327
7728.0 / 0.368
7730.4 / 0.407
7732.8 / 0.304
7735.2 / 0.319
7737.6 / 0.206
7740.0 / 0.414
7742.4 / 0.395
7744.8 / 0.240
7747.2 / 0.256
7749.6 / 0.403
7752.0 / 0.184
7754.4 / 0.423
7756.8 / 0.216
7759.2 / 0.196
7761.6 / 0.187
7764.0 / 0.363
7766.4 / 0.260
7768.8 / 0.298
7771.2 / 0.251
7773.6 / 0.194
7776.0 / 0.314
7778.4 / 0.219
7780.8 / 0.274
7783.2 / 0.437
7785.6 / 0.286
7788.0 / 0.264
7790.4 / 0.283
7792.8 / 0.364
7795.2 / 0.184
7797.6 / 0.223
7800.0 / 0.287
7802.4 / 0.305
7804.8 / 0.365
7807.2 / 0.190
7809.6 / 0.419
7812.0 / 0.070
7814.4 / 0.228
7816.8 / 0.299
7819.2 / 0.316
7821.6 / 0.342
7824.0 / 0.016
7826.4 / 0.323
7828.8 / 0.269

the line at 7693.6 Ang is Mg II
